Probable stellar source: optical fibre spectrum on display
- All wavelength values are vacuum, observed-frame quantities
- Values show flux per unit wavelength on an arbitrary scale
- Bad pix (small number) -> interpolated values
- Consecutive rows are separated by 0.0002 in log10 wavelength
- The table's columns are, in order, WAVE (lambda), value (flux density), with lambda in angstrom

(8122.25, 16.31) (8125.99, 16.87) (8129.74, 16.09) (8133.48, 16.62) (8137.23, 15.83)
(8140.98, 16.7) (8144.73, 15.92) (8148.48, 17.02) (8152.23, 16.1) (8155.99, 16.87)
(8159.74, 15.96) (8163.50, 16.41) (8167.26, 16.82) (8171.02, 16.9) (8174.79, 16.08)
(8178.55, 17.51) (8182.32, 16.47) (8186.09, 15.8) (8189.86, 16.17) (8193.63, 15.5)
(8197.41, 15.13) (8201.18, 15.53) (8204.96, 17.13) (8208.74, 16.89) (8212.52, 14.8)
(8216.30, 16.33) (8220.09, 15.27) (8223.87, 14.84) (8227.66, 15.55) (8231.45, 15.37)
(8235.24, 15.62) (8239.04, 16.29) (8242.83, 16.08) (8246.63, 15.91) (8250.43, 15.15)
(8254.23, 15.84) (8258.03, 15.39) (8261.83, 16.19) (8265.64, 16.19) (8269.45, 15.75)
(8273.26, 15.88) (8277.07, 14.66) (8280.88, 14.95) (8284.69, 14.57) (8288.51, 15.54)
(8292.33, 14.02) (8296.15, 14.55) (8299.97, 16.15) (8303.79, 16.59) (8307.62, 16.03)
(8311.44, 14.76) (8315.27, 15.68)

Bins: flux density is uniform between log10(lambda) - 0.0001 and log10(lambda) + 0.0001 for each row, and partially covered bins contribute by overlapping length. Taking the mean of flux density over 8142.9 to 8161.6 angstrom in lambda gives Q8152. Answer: 16.4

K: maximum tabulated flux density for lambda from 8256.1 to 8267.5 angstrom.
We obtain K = 16.19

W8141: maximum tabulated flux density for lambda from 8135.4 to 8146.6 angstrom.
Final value 16.7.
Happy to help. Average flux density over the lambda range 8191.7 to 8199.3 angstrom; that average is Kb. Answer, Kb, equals 15.3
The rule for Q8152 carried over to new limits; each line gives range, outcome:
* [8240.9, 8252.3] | 15.7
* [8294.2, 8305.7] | 15.8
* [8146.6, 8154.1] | 16.6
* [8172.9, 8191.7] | 16.4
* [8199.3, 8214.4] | 16.1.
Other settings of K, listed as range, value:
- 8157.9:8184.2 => 17.51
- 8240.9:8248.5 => 16.08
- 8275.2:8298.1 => 15.54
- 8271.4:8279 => 15.88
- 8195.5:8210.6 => 17.13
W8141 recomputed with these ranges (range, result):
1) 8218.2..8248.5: 16.29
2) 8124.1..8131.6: 16.87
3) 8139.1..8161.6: 17.02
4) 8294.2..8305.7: 16.59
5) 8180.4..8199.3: 16.47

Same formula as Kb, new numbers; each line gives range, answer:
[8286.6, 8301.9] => 15.1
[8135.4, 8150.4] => 16.4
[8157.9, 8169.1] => 16.4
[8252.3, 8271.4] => 15.9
